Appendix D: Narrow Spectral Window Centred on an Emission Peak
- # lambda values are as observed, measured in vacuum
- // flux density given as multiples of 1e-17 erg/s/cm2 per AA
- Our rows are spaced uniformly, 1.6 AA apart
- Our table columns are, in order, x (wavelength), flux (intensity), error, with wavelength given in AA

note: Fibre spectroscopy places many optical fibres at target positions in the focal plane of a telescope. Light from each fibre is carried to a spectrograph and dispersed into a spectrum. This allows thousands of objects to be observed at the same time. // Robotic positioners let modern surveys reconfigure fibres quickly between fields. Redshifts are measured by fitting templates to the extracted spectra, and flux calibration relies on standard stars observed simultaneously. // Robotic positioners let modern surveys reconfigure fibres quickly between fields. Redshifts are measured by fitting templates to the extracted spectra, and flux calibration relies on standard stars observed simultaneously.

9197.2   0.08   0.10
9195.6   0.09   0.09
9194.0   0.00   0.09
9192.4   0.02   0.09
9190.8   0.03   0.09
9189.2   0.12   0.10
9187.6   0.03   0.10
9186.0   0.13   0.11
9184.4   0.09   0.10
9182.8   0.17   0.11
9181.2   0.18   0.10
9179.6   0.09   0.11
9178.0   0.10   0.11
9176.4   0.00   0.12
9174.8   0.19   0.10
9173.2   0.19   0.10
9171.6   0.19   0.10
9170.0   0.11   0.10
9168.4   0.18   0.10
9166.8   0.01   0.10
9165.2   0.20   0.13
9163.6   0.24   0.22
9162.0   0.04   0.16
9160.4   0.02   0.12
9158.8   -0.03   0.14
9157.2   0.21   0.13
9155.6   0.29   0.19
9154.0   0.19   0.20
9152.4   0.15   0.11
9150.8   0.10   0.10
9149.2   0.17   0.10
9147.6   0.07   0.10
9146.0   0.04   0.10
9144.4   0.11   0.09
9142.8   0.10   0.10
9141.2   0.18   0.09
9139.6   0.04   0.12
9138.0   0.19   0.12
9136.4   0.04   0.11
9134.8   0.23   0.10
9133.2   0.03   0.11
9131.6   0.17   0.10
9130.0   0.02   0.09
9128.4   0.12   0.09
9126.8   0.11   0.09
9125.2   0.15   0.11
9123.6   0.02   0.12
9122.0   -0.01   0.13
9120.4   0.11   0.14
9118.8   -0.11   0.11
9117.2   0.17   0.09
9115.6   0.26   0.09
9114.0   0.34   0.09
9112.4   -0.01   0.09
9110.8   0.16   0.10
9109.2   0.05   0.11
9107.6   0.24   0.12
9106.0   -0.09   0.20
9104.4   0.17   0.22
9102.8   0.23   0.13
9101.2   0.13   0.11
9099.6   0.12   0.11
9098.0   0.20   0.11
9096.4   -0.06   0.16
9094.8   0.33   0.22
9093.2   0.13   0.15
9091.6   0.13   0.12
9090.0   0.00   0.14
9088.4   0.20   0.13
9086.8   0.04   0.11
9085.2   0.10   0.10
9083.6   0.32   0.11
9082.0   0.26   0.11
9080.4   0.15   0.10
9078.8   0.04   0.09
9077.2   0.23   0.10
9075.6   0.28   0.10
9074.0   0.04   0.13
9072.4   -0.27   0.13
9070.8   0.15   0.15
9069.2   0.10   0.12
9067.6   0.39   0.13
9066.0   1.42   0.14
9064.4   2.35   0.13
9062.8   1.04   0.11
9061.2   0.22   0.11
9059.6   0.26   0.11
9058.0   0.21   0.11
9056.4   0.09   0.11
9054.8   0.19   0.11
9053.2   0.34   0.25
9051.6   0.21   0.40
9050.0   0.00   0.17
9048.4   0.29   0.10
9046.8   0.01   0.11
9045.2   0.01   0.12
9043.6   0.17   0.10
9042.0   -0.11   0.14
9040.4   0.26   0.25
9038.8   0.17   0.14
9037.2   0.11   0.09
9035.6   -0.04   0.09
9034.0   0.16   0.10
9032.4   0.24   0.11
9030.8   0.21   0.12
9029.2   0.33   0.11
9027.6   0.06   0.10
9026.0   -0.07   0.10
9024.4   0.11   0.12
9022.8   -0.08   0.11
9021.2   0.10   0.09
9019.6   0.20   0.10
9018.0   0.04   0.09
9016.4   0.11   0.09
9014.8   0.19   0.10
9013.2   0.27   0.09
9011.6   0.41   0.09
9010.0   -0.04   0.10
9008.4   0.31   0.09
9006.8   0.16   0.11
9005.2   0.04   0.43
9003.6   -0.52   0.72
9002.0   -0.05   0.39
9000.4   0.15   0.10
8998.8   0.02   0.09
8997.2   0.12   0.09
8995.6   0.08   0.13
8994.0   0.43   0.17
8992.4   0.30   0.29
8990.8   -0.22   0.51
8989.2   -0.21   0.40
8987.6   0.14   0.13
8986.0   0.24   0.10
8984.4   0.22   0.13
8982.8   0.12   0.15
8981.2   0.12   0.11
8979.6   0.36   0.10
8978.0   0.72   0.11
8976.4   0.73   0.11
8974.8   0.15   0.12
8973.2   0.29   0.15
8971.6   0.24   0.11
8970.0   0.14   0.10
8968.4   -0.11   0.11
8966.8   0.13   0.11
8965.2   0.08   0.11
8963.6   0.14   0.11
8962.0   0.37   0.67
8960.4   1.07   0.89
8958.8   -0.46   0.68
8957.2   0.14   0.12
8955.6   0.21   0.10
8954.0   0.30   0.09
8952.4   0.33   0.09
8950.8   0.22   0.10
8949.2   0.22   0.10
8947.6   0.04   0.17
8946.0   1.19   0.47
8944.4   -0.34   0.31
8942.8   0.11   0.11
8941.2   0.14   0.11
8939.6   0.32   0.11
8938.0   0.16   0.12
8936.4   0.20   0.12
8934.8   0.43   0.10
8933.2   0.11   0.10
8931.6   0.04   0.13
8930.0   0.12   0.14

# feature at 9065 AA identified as [O III]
